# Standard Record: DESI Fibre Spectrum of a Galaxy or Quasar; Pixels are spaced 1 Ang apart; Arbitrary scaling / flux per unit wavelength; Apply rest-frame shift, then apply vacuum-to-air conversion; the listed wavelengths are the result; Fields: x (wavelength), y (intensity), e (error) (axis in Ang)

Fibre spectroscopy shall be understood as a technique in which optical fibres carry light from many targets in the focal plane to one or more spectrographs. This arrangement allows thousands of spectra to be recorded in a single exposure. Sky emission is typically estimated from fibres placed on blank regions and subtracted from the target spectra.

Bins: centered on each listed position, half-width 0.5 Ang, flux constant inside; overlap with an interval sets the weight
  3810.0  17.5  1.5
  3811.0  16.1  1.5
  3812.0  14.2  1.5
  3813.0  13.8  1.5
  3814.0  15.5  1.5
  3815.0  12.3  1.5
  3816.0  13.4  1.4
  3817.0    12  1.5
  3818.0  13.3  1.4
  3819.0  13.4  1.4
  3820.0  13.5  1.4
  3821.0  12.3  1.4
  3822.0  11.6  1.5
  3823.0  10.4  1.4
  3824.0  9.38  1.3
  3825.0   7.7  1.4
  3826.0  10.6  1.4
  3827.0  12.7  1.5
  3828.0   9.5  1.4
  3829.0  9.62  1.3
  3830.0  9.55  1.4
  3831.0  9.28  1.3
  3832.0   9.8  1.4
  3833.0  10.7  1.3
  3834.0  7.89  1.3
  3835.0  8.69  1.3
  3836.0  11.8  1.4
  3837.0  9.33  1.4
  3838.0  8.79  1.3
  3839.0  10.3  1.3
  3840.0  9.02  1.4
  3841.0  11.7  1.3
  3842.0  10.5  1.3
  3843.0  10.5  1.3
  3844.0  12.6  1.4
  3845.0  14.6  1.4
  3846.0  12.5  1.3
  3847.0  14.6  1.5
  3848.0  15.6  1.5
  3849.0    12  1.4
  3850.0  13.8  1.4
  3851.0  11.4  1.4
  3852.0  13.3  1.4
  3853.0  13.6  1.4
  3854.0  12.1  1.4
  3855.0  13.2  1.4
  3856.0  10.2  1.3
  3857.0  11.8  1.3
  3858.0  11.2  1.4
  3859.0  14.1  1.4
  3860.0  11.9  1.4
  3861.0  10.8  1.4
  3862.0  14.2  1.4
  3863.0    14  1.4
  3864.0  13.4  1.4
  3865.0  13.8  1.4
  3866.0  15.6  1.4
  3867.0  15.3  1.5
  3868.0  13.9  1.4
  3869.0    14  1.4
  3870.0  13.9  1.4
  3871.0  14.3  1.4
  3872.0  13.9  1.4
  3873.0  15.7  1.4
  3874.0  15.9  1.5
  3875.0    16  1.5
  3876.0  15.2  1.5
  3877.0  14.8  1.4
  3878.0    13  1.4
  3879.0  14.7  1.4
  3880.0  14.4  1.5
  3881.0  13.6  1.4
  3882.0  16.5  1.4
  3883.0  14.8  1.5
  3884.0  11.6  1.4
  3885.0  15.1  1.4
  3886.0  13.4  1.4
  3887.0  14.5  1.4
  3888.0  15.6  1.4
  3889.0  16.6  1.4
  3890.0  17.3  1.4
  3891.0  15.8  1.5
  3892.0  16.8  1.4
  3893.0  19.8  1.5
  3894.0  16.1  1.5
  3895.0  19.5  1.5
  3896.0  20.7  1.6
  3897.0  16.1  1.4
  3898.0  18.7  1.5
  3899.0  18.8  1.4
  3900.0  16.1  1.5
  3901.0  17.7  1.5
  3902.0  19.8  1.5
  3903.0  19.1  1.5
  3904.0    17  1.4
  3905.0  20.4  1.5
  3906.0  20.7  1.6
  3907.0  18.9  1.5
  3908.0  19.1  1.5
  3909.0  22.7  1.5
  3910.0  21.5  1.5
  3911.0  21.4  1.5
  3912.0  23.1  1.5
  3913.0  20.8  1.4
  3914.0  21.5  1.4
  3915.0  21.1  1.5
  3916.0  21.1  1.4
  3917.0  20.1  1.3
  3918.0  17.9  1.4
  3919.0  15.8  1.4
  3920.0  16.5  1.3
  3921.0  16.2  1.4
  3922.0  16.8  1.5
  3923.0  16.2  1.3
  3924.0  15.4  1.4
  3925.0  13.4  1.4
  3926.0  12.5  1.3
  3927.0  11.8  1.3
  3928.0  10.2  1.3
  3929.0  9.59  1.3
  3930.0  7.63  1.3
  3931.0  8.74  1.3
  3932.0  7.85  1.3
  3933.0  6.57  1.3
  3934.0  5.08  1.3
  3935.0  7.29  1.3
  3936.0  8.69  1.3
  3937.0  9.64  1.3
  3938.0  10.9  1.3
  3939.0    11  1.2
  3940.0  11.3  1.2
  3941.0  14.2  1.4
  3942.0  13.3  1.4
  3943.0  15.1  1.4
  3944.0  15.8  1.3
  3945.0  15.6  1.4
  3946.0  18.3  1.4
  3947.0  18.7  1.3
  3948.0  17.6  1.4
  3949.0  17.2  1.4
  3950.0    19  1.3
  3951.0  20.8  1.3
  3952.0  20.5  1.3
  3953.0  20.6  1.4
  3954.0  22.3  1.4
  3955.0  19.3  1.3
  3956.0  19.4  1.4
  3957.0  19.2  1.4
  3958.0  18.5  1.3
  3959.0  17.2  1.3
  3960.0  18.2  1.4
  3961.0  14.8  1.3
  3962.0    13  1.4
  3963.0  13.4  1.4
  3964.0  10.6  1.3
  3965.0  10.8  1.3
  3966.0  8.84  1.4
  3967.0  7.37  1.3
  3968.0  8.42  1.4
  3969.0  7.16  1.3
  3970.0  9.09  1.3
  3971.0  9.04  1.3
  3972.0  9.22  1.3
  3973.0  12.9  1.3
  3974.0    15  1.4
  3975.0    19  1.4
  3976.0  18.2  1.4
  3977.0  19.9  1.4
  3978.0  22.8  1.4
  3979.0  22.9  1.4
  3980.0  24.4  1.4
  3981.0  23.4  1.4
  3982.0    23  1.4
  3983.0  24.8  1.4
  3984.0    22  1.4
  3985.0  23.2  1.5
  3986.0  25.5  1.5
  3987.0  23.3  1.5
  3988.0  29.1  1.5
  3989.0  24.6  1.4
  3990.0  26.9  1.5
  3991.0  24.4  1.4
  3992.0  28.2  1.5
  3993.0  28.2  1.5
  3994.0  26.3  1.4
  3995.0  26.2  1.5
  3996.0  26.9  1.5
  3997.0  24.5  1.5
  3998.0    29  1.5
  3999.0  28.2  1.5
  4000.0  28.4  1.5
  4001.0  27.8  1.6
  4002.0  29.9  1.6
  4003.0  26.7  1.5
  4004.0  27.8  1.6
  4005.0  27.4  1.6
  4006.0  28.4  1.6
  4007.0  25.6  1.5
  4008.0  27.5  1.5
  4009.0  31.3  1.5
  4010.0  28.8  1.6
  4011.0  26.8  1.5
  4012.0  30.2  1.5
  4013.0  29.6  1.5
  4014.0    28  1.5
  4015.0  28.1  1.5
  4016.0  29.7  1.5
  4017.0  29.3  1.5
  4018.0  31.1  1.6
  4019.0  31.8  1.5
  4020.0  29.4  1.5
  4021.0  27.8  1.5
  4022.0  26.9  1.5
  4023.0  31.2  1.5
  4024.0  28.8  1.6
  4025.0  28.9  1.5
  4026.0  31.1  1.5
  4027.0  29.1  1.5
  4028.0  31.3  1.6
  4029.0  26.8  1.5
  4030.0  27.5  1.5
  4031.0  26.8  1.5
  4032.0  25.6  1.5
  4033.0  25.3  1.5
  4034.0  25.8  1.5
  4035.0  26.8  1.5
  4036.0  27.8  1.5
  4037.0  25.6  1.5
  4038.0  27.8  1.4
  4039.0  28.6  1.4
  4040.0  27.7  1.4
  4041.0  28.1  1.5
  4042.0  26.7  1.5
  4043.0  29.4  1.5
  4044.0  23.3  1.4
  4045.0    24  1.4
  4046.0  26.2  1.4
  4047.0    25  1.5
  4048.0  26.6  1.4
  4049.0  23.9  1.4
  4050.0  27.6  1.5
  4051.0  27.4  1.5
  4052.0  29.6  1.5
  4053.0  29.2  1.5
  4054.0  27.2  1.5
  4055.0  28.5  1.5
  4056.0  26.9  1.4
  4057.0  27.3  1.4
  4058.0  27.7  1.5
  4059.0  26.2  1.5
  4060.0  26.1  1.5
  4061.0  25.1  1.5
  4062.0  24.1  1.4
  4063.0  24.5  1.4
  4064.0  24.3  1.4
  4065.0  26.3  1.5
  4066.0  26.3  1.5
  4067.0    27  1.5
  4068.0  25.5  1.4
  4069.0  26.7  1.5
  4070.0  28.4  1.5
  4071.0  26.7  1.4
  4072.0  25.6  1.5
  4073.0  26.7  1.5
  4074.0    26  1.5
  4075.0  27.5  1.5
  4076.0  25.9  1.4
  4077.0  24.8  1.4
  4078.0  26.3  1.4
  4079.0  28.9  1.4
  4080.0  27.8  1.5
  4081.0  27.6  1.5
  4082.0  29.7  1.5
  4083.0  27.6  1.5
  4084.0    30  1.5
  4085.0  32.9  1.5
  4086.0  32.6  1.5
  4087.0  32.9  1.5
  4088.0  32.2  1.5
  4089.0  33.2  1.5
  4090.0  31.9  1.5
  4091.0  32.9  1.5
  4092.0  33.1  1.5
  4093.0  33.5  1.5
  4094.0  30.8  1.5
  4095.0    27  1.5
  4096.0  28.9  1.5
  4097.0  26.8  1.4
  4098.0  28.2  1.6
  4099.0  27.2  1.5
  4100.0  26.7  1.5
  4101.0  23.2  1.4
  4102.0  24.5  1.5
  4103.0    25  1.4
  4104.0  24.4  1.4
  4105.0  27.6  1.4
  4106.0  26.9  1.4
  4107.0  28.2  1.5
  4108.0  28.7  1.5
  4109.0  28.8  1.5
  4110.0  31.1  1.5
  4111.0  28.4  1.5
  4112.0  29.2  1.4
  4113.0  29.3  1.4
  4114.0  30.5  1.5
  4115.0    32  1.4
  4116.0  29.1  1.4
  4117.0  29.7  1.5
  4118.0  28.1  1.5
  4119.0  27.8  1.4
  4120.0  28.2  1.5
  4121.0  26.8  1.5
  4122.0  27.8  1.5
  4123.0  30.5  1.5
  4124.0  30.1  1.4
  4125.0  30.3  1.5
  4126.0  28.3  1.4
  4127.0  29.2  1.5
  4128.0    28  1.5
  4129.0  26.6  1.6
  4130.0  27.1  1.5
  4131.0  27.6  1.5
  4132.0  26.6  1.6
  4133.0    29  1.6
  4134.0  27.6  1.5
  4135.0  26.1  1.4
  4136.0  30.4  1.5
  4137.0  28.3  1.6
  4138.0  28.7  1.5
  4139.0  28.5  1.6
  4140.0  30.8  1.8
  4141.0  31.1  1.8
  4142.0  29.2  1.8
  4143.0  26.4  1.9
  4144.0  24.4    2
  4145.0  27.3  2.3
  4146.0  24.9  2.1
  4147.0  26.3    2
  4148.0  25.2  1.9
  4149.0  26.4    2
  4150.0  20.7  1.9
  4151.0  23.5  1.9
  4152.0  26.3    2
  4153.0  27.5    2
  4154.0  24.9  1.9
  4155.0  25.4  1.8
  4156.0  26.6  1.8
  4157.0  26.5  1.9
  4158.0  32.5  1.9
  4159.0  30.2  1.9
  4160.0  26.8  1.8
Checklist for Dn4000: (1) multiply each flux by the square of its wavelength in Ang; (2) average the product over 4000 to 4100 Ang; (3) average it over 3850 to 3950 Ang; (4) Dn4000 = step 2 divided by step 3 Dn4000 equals 2.00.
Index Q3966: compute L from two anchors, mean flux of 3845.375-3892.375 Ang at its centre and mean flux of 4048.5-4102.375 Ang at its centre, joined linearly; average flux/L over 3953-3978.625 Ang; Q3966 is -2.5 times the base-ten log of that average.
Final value 0.36 mag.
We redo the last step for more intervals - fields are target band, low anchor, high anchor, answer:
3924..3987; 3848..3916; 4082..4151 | 0.308 mag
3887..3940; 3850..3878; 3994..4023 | 0.149 mag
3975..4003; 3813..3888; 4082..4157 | -0.212 mag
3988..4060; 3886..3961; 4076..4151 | -0.217 mag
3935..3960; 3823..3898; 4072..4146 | 0.149 mag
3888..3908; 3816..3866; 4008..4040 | -0.078 mag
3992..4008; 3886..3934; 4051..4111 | -0.211 mag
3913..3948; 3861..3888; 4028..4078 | 0.299 mag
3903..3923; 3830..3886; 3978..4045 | -0.091 mag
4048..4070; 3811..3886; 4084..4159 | -0.079 mag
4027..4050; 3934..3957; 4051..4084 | -0.110 mag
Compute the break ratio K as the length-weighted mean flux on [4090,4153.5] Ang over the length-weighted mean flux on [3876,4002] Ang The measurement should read 1.60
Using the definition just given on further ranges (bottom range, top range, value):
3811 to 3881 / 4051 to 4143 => 2.26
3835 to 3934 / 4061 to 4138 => 1.90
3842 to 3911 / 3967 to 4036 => 1.63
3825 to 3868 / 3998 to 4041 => 2.40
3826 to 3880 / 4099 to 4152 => 2.22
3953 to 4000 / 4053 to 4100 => 1.43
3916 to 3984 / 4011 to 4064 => 1.84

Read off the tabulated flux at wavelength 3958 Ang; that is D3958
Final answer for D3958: 18.5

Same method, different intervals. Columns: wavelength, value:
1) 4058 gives 27.7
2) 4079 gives 28.9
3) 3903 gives 19.1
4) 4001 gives 27.8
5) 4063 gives 24.5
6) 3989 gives 24.6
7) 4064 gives 24.3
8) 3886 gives 13.4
